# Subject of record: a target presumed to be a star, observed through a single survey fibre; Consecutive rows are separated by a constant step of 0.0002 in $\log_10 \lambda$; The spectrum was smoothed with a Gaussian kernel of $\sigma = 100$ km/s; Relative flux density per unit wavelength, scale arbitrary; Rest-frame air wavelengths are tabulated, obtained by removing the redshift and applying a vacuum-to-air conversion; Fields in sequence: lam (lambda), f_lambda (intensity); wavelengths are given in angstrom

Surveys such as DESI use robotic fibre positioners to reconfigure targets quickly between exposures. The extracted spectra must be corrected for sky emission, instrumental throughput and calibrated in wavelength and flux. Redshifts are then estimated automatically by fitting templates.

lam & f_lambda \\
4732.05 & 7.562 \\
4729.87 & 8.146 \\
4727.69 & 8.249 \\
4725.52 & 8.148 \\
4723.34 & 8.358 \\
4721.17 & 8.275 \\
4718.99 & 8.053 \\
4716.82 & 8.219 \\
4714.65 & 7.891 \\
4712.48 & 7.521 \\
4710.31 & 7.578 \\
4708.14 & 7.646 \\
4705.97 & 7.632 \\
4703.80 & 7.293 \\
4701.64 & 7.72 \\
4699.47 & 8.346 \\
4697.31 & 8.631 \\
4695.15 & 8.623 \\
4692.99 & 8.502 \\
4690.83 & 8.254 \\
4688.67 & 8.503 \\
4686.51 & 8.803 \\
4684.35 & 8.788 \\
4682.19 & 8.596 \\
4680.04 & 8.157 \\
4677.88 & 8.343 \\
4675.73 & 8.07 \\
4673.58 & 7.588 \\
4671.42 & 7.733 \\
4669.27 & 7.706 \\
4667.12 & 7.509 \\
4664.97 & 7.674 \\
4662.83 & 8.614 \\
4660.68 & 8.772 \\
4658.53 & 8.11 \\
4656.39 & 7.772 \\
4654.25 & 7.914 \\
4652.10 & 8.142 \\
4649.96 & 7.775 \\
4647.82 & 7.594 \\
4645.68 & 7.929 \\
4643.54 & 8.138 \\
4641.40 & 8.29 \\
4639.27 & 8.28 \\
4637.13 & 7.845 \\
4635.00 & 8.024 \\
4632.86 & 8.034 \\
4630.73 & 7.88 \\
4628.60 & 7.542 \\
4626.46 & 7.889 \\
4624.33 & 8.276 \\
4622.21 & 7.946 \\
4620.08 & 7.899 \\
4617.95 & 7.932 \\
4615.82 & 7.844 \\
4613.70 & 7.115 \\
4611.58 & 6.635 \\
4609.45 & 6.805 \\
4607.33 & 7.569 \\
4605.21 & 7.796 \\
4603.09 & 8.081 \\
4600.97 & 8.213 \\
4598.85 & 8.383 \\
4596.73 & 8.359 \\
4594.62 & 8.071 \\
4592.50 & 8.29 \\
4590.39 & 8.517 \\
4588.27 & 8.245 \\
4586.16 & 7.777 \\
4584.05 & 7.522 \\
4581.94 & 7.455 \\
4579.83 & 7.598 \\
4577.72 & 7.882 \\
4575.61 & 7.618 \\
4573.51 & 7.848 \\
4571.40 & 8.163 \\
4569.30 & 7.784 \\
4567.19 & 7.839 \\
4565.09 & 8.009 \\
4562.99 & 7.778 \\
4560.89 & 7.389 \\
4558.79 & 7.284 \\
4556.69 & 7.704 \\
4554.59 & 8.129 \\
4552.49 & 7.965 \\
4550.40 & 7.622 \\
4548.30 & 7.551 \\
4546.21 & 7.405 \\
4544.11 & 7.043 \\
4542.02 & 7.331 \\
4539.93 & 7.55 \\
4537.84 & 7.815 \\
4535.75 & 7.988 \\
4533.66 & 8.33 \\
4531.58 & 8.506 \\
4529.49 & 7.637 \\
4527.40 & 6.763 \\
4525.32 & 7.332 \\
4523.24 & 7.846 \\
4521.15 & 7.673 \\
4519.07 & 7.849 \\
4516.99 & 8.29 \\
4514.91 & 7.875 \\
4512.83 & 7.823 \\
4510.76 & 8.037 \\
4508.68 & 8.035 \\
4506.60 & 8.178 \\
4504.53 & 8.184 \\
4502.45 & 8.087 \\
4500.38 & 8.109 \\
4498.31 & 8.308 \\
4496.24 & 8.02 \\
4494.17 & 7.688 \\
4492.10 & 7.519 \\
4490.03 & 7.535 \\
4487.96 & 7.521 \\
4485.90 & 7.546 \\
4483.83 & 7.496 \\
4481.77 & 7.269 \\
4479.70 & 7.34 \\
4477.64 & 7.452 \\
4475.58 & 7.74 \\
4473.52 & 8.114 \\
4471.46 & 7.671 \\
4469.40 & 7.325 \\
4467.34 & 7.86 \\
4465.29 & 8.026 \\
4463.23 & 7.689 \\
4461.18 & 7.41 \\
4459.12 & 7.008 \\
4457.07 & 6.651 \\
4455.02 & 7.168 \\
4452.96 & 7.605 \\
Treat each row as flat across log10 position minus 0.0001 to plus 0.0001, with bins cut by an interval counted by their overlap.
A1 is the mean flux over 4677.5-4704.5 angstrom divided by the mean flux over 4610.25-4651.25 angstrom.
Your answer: 1.07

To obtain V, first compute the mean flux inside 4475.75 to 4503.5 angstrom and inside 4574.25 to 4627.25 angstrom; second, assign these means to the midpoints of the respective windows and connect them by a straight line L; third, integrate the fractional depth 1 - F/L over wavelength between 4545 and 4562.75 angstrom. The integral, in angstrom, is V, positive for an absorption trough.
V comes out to 0.3 angstrom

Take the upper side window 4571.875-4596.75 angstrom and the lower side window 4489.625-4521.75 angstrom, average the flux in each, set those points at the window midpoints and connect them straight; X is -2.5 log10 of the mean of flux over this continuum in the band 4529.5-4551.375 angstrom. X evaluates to 0.03 mag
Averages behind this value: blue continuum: 7.96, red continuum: 7.92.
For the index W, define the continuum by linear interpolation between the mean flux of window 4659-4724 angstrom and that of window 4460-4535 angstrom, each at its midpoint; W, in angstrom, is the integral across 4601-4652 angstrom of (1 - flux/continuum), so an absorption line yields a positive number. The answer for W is 1.3 angstrom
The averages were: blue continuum 7.78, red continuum 8.11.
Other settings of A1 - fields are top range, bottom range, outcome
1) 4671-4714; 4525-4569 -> 1.06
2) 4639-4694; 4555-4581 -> 1.05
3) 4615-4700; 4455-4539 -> 1.05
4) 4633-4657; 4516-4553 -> 1.04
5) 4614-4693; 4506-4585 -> 1.04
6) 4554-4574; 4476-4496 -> 1.04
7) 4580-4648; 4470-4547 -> 1.02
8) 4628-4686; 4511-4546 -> 1.04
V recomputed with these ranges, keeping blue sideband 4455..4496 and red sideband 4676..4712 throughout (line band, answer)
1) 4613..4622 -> 0.2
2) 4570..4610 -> -0.2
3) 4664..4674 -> 0.6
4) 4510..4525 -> -0.5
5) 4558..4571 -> 0.1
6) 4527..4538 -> -0.3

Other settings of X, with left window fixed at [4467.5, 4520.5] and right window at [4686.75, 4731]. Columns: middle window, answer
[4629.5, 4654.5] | 0.00 mag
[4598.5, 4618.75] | 0.05 mag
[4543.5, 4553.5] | 0.05 mag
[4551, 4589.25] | 0.02 mag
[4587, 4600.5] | -0.05 mag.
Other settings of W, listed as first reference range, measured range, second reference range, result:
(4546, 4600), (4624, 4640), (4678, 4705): 0.3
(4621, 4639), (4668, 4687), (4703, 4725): -0.7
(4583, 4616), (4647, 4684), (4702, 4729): -0.7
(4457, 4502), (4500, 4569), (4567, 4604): 0.3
